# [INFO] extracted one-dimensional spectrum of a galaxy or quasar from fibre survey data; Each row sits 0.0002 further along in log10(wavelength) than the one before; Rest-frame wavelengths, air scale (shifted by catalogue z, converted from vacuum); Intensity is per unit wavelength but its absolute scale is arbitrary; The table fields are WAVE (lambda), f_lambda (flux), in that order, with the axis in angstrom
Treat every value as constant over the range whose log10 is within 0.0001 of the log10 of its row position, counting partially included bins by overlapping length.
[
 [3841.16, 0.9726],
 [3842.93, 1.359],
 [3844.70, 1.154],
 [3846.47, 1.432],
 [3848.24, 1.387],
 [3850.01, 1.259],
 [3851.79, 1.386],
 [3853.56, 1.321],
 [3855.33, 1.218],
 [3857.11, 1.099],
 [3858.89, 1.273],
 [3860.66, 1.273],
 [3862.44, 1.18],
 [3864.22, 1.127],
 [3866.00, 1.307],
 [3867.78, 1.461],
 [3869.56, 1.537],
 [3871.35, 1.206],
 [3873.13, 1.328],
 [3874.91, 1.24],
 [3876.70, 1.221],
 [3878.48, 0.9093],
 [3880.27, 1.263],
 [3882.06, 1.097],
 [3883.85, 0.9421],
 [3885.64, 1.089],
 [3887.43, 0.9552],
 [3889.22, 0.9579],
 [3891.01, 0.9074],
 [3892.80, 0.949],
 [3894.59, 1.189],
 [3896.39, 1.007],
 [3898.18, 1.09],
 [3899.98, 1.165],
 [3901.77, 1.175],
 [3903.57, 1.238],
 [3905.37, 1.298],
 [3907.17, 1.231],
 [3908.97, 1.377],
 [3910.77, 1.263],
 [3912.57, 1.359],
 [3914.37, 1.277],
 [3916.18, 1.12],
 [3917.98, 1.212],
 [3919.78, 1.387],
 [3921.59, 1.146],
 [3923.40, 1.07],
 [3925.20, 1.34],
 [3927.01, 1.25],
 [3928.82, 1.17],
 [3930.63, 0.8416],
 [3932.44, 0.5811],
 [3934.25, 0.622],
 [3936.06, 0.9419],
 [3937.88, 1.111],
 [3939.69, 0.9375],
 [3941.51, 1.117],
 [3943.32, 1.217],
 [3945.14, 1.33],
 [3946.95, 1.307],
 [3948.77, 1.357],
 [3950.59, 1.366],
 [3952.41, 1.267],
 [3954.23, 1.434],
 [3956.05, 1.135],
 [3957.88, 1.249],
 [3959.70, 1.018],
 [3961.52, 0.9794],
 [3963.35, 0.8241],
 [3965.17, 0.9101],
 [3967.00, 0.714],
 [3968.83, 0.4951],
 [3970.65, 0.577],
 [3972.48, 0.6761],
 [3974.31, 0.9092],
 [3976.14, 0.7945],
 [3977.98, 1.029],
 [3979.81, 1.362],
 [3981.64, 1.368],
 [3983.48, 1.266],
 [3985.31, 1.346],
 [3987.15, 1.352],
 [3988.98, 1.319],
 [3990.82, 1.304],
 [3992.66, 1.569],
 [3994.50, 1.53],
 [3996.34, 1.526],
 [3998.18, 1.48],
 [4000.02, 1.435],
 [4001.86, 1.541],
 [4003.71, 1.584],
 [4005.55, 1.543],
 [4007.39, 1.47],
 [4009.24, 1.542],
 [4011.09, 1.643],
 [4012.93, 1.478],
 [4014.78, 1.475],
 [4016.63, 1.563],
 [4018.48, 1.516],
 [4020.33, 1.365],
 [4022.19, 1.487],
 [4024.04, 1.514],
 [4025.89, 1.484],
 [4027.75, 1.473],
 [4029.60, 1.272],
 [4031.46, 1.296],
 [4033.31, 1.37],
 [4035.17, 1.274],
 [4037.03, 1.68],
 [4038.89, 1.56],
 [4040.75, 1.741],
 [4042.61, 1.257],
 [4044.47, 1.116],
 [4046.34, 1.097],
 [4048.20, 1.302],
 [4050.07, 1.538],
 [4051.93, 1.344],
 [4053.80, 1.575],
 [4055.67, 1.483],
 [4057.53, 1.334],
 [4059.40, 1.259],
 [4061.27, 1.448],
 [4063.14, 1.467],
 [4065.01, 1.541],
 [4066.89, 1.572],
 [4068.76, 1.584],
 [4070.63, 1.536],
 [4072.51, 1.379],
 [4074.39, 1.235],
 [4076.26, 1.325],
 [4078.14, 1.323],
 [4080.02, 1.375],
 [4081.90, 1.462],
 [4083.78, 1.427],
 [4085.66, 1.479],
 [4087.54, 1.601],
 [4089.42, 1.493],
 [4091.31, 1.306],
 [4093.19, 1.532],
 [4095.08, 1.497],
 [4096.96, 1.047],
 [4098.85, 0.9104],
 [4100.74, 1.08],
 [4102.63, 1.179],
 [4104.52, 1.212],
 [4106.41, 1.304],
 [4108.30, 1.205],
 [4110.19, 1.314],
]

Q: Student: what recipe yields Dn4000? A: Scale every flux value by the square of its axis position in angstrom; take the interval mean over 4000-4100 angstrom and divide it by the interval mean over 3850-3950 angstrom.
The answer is 1.32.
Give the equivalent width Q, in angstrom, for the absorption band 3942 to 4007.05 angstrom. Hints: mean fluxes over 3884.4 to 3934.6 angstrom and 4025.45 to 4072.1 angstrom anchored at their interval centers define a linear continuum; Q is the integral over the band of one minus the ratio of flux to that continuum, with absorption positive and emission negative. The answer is 3.0 angstrom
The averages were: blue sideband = 1.12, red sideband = 1.42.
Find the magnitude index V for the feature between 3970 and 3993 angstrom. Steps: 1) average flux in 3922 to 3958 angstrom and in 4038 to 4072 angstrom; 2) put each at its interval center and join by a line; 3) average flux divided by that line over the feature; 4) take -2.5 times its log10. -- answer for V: 0.09 mag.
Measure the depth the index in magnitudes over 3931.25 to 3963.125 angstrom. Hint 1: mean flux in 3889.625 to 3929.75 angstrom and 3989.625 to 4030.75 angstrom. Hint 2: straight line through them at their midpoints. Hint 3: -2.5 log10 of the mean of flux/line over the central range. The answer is 0.177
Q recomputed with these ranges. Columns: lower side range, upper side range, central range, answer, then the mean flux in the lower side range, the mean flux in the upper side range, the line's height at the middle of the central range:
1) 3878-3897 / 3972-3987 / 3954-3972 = 3.15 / 1.03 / 1.12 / 1.1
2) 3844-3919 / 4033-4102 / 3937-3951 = 0.59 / 1.2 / 1.39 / 1.27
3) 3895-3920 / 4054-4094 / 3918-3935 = 2.58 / 1.22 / 1.44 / 1.25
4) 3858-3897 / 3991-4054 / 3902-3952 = 3.60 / 1.16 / 1.46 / 1.26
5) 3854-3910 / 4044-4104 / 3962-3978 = 6.36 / 1.17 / 1.37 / 1.26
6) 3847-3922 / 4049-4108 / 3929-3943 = 3.82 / 1.2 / 1.38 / 1.25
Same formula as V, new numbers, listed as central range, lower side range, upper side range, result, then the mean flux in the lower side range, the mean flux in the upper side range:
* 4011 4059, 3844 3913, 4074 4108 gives -0.11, 1.2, 1.32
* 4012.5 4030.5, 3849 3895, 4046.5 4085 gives -0.08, 1.18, 1.42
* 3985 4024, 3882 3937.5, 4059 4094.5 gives -0.15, 1.1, 1.44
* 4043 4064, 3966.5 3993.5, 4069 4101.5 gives -0.07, 1.08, 1.36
